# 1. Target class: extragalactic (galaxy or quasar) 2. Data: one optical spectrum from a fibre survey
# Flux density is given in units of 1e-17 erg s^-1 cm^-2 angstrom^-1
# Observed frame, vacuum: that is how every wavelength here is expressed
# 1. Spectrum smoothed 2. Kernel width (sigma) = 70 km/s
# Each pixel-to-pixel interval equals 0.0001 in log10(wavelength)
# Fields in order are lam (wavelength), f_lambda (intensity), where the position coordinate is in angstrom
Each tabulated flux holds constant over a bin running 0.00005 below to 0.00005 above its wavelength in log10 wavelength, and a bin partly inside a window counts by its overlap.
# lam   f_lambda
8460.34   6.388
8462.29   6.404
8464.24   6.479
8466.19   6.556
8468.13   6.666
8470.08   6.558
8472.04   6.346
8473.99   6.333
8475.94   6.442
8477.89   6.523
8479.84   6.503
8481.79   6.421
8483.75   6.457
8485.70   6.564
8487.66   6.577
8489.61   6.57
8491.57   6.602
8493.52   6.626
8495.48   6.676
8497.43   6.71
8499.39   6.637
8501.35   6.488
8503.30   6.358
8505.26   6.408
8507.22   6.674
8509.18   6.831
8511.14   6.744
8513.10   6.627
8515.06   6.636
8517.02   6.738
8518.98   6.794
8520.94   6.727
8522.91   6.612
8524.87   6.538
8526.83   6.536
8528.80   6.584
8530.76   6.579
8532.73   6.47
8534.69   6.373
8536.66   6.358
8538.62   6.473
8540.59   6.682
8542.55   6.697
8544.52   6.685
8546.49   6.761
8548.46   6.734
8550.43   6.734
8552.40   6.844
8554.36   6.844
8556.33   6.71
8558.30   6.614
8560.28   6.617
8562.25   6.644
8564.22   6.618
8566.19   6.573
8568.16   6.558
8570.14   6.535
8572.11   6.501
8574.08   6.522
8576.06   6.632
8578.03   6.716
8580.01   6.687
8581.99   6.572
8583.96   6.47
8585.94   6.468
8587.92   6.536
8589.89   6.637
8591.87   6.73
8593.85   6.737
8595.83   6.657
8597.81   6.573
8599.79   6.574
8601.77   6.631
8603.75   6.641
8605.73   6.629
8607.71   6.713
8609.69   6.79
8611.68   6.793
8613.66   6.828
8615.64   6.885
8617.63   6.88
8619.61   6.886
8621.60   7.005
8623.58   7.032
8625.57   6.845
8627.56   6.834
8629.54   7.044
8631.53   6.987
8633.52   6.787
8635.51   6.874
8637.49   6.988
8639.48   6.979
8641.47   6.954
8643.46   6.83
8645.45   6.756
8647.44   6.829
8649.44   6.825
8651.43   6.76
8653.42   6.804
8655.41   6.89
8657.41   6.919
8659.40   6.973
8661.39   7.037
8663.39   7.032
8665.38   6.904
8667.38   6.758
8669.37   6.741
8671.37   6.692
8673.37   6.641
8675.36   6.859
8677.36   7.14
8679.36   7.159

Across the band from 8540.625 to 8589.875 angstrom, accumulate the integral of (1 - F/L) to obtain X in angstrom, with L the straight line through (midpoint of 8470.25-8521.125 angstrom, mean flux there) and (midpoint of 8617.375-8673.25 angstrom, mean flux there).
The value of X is 0.59 angstrom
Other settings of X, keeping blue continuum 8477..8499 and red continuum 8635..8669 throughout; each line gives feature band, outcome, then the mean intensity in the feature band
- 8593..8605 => 0.27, 6.63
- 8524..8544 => 0.38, 6.53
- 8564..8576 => 0.31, 6.55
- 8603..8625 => -0.04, 6.83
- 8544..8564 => -0.06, 6.71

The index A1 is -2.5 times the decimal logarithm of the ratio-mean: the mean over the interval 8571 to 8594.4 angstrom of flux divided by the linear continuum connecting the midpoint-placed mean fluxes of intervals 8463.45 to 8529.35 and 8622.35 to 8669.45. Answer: 0.03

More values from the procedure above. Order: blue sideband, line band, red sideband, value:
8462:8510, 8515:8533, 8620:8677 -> 0.00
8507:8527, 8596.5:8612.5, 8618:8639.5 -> 0.03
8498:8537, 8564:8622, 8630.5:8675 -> 0.01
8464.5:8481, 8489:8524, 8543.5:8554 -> 0.00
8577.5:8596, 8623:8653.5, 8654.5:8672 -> -0.01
